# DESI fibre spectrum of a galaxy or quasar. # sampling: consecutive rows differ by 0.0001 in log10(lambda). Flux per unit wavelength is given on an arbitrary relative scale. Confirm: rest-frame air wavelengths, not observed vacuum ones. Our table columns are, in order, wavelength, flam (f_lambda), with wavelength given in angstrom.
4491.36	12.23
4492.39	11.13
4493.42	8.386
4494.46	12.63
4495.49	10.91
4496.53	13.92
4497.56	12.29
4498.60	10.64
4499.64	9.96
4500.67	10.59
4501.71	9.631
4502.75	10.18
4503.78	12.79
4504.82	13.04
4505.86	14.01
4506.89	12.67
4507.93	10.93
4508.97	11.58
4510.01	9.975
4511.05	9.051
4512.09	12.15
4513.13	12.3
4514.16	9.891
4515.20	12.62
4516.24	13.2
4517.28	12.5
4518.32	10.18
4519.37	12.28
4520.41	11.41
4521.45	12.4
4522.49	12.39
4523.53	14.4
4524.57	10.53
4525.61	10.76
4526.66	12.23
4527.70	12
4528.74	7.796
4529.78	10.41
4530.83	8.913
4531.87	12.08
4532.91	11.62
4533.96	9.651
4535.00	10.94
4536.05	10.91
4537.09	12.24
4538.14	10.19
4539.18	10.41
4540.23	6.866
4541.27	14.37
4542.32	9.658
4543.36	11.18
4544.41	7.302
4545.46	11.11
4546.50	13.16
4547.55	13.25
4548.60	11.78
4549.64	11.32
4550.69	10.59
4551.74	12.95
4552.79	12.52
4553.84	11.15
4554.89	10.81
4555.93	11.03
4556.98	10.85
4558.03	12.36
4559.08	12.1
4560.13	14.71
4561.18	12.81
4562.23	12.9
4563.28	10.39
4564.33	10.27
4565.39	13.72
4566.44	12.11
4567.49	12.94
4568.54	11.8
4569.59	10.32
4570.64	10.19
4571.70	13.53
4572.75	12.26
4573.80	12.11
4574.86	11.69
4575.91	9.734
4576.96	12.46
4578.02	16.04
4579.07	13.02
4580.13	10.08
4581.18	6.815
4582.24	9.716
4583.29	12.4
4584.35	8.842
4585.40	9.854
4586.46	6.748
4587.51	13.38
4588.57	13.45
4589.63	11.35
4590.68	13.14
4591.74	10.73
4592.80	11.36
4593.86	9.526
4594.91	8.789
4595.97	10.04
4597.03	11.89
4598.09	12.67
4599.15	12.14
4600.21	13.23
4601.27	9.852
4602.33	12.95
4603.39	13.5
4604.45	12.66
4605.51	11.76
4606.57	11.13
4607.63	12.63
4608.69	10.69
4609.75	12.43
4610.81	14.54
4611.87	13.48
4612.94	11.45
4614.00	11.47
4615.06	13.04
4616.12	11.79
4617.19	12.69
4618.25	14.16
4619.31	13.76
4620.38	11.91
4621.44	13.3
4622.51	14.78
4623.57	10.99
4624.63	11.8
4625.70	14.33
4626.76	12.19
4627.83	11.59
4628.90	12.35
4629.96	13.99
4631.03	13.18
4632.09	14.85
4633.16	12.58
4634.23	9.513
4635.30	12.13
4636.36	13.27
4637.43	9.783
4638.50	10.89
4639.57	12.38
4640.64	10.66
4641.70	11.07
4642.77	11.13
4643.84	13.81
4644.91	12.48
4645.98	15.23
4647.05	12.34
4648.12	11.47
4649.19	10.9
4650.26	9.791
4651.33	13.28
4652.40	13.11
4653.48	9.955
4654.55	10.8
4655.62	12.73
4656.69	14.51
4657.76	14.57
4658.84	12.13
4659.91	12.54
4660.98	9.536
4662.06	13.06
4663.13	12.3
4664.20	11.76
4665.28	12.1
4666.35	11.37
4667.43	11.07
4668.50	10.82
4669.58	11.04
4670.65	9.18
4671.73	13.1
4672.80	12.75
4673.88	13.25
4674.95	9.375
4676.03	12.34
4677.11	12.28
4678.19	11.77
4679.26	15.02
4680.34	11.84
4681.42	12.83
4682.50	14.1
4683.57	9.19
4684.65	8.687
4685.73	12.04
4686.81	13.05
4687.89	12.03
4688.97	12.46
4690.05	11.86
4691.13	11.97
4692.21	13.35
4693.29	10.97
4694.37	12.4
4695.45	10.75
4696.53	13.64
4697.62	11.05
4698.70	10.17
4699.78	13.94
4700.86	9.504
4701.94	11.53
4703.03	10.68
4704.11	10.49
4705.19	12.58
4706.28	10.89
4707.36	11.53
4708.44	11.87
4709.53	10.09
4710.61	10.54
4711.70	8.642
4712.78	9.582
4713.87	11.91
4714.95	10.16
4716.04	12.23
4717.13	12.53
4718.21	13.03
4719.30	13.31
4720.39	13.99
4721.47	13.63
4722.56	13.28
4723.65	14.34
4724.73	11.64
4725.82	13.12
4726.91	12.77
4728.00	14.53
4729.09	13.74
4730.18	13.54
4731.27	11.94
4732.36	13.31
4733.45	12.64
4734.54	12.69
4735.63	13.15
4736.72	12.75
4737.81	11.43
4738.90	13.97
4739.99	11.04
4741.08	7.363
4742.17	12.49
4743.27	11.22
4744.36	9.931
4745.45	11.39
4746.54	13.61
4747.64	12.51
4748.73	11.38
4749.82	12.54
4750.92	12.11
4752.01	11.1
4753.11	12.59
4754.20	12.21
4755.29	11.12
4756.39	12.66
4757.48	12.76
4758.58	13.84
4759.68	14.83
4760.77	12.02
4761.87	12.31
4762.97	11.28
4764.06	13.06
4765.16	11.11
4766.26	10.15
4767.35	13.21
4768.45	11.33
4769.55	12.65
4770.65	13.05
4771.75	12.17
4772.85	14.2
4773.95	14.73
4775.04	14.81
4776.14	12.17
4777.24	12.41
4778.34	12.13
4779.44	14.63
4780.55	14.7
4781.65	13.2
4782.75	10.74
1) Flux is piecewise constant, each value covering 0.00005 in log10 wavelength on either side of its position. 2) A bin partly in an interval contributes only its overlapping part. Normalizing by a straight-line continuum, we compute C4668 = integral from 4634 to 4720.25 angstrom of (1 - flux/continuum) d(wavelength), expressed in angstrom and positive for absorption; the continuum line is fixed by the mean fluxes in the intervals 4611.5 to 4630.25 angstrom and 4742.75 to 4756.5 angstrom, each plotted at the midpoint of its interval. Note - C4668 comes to 3.9 angstrom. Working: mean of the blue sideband 12.7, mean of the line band 11.8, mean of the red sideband 11.9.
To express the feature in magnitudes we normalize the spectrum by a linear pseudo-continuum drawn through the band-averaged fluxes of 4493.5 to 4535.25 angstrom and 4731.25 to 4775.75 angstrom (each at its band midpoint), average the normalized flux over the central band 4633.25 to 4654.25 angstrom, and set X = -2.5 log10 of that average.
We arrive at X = 0.01 mag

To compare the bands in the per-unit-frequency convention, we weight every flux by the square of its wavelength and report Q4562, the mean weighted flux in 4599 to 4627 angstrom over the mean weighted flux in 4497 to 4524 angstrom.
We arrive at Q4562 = 1.13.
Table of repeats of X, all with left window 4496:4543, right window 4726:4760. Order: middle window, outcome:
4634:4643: 0.06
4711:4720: 0.07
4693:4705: 0.07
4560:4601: 0.01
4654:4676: 0.01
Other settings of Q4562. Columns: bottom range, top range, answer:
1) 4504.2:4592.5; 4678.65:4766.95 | 1.13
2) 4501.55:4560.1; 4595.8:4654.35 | 1.12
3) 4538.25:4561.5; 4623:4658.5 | 1.11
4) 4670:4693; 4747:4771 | 1.06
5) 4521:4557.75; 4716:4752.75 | 1.22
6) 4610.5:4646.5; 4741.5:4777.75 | 1.04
